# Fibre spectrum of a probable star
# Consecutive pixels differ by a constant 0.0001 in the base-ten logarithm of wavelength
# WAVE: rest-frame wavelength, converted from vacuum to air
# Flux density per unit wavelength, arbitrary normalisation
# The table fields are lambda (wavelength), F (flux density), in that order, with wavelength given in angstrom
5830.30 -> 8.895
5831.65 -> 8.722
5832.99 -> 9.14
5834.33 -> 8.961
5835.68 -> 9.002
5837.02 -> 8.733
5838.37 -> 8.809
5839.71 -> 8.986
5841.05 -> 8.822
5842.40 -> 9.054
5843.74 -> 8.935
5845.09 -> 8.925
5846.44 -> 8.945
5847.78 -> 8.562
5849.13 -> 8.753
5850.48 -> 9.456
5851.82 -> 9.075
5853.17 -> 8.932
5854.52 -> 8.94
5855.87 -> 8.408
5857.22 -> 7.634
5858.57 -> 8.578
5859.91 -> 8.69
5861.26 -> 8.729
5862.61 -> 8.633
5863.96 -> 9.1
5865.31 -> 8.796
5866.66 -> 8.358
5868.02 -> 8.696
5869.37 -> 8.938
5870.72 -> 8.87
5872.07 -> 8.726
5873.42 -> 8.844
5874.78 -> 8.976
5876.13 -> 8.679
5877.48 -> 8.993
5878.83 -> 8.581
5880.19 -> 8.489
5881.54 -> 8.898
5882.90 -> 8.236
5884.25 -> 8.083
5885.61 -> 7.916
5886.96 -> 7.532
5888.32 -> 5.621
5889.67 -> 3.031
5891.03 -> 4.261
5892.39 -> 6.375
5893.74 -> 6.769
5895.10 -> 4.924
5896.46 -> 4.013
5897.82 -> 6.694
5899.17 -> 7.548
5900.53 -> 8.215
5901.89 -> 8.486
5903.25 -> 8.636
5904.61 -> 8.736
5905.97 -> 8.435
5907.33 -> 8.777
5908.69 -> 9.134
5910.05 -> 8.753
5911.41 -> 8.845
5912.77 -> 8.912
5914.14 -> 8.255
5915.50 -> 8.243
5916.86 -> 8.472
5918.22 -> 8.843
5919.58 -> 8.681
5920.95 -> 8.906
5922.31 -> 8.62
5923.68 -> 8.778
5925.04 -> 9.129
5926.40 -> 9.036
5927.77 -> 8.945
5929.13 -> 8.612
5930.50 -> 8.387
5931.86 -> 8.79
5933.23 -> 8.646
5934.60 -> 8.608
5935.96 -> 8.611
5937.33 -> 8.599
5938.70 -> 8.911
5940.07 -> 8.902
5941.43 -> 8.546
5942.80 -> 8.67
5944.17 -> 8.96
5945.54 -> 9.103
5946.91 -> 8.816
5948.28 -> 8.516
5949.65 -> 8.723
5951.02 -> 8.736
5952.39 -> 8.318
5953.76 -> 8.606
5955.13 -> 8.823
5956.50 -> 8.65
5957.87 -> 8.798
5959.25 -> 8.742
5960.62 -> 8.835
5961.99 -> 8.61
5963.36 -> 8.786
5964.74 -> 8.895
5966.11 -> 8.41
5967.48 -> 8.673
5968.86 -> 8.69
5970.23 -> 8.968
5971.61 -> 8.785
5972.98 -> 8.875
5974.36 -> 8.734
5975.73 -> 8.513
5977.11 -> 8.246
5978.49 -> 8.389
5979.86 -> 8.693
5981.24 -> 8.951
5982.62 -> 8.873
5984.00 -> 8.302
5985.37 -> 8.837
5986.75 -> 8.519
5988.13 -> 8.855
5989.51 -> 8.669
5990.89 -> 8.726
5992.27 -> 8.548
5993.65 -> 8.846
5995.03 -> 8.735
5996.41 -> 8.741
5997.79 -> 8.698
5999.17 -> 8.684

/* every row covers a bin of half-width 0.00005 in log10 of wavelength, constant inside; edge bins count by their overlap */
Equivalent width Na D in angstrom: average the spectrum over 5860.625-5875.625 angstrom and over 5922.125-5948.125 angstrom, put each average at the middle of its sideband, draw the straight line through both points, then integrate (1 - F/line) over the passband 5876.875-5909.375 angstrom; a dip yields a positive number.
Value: 5.3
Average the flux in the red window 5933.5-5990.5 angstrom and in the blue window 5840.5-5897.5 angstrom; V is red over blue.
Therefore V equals 1.08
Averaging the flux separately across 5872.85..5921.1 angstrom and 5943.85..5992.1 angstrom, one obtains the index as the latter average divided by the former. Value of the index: 1.12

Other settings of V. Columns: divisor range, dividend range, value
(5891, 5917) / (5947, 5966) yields 1.13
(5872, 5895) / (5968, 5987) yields 1.17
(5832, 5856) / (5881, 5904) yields 0.76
